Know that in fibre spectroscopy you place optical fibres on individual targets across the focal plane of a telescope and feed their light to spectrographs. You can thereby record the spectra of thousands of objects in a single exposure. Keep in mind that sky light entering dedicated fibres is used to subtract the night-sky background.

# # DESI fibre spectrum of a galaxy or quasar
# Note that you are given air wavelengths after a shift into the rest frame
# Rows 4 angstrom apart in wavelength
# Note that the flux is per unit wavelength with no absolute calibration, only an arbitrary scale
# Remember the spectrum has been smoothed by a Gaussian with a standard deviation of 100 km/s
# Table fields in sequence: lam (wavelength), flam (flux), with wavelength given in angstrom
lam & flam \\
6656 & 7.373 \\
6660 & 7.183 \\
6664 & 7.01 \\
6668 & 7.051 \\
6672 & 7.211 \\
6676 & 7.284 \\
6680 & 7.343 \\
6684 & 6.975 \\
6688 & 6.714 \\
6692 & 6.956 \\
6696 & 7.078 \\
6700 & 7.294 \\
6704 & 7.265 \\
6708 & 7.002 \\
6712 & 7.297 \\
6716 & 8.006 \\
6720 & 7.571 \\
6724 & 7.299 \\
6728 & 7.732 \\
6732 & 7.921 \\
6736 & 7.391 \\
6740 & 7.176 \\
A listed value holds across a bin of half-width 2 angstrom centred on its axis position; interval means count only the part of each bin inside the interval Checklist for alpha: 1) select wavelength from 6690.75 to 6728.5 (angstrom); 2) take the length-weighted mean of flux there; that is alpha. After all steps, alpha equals 7.34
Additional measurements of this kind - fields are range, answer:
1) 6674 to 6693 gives 7.06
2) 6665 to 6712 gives 7.11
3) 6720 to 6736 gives 7.61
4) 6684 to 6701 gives 6.99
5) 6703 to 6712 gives 7.16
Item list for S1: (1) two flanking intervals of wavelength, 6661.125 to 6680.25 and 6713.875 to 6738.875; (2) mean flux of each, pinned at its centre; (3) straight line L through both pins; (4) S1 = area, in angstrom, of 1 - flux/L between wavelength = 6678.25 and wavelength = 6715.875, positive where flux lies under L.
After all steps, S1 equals 1.2 angstrom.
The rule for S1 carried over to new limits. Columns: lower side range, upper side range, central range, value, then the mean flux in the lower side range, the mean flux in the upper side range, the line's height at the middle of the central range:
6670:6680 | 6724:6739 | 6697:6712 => 0.5 angstrom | 7.27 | 7.6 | 7.44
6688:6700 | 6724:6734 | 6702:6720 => -0.1 angstrom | 7.01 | 7.72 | 7.36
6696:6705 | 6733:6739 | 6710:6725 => -0.5 angstrom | 7.24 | 7.44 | 7.34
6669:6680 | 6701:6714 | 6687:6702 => 0.4 angstrom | 7.25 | 7.2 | 7.22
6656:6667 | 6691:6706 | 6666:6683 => -0.1 angstrom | 7.14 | 7.16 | 7.15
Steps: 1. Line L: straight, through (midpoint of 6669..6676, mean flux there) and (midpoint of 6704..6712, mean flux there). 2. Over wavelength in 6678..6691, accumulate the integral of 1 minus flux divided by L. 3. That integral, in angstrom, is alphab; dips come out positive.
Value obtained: 0.33 angstrom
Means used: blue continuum 7.21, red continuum 7.14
